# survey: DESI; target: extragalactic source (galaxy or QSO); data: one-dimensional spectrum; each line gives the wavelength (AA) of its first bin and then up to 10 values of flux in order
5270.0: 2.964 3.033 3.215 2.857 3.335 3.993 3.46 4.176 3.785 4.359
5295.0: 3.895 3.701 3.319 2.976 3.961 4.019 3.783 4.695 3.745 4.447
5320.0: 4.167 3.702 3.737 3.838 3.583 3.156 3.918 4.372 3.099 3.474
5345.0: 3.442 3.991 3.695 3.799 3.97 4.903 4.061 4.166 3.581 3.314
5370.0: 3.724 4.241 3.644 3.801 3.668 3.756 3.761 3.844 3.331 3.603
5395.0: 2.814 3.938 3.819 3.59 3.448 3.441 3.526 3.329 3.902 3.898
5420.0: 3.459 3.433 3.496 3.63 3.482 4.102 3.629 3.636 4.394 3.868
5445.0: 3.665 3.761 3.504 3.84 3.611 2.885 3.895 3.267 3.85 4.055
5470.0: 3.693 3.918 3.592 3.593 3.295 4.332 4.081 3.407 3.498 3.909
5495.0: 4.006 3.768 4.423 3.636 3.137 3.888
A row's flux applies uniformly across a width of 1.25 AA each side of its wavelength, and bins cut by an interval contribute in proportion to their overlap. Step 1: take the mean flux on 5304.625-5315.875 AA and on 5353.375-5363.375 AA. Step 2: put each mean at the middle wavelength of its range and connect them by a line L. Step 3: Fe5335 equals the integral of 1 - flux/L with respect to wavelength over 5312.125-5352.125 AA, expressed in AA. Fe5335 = 3.38 AA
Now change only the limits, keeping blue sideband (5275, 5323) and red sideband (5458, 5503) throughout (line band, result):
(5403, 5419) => 0.8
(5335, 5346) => 0.4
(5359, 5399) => 0.9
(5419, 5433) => 0.8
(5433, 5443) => -0.3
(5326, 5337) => 0.3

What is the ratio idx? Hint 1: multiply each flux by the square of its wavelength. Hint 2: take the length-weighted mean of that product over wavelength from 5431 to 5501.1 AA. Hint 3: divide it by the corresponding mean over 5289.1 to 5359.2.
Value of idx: 1.03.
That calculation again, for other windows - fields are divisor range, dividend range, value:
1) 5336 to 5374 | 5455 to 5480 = 0.98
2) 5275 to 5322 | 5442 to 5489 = 1.03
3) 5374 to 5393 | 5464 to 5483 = 1.06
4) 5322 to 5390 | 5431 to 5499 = 1.03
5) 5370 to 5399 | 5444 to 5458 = 1.00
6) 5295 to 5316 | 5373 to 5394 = 1.00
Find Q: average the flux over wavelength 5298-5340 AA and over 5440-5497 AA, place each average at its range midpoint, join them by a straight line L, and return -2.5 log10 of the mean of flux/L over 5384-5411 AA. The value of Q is 0.063 mag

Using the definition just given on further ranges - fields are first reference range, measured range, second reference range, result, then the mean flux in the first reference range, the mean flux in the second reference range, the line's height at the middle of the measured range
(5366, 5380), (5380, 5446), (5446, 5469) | 0.011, 3.74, 3.63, 3.69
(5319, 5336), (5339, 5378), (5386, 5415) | -0.050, 3.72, 3.54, 3.64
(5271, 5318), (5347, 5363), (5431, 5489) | -0.102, 3.71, 3.73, 3.72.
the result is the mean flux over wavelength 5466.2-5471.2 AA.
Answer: 3.88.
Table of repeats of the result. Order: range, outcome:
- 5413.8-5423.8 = 3.67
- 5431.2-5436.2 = 3.86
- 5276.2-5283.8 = 3.39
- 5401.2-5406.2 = 3.52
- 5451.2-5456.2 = 3.72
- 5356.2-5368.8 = 4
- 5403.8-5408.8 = 3.45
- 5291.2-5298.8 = 3.98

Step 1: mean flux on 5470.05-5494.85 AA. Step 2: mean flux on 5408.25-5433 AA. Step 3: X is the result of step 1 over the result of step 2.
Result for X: 1.0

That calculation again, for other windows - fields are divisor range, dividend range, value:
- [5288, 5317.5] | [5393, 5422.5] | 0.92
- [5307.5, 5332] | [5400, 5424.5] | 0.91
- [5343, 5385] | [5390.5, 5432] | 0.92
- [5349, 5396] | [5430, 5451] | 1.01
